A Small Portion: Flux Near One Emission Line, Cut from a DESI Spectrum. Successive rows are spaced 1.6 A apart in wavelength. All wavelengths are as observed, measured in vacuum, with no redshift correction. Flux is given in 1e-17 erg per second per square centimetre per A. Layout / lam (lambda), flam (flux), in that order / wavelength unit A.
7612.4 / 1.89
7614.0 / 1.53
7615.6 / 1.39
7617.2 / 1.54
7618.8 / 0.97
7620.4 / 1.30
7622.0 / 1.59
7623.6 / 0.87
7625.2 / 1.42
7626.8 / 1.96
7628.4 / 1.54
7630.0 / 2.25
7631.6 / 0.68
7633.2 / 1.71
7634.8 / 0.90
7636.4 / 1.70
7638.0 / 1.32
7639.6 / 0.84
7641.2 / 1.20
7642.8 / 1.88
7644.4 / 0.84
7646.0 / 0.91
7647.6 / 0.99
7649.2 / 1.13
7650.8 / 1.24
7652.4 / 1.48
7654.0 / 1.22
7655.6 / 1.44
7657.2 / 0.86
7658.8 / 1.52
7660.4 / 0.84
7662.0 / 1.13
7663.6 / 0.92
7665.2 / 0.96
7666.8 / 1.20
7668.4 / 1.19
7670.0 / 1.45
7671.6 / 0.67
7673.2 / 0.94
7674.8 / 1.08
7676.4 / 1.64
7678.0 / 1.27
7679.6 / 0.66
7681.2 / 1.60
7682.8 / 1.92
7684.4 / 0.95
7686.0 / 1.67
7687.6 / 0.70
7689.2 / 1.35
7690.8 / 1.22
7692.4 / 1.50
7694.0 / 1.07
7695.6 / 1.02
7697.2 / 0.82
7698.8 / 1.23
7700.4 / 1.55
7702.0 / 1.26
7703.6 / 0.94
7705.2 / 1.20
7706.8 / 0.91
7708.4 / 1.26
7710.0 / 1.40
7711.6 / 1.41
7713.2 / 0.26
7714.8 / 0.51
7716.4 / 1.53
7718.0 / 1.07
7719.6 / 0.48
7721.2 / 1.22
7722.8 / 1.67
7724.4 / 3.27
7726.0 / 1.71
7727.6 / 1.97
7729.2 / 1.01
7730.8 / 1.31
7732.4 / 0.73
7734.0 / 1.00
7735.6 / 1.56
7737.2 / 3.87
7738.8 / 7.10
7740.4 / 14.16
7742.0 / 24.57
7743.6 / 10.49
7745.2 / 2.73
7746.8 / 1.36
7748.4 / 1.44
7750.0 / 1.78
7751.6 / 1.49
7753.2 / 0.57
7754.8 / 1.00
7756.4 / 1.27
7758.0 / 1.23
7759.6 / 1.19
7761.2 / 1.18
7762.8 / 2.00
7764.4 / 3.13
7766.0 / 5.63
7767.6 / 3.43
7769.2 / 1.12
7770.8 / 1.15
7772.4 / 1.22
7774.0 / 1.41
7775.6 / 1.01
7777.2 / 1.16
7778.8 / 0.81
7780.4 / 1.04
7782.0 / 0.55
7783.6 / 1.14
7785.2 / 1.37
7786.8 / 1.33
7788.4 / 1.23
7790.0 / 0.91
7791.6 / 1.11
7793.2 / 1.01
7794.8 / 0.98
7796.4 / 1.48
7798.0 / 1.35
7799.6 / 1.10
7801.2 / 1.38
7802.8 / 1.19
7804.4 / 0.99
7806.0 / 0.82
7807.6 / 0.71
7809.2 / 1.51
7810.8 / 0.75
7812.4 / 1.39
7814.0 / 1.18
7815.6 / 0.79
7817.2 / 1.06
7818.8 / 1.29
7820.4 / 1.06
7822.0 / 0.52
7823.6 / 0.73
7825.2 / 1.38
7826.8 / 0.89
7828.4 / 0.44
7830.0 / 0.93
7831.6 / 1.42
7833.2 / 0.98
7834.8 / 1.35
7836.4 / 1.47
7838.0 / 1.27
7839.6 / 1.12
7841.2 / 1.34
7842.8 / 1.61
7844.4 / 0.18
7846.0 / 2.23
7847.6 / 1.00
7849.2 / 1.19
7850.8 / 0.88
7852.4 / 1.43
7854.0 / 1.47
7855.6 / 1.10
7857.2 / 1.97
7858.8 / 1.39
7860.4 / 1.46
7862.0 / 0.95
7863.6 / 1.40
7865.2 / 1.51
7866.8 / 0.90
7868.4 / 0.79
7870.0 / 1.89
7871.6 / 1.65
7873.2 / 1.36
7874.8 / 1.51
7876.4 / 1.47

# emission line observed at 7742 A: H-alpha 6563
